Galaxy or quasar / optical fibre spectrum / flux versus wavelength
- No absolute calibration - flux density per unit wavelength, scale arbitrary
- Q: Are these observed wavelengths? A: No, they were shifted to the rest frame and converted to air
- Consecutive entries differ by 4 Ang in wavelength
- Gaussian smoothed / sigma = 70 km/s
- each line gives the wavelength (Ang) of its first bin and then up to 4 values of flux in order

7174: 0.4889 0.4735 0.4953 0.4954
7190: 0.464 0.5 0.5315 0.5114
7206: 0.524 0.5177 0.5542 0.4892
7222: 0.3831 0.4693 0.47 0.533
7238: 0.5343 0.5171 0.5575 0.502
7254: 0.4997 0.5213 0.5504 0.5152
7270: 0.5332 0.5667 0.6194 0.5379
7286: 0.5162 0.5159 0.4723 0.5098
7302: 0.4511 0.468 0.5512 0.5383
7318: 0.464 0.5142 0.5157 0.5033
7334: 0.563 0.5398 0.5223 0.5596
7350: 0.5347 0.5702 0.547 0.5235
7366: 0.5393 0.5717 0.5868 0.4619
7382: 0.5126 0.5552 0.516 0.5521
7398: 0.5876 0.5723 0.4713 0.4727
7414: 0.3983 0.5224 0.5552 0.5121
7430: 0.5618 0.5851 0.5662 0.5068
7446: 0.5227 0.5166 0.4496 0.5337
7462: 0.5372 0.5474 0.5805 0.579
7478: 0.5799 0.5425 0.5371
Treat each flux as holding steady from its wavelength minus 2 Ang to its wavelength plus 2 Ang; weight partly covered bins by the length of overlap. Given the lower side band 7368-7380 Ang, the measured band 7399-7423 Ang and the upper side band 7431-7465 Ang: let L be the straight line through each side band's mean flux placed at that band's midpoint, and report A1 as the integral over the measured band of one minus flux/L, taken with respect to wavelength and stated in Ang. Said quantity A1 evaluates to 1.5 Ang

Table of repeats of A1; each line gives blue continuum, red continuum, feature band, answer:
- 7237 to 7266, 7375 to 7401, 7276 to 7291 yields -0.63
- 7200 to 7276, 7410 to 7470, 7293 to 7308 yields 1.18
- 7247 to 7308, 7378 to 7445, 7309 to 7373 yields -1.59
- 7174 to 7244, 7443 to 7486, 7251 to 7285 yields -2.28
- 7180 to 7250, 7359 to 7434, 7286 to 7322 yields 1.17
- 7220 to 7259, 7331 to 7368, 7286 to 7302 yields 0.77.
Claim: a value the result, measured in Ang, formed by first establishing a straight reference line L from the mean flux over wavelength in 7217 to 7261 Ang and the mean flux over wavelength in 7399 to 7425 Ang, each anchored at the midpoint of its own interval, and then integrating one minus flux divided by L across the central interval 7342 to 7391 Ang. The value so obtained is -3.70 Ang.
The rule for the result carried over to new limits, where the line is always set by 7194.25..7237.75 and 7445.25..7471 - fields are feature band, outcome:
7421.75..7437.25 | -1.0 Ang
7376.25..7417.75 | 0.6 Ang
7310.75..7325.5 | 0.0 Ang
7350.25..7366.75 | -1.0 Ang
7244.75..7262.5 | -0.7 Ang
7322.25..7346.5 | -0.9 Ang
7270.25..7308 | -0.8 Ang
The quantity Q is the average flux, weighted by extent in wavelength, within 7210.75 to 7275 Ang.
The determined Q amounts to 0.512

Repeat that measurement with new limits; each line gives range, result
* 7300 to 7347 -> 0.515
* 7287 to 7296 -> 0.497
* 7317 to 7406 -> 0.536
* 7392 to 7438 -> 0.528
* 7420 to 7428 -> 0.534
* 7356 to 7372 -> 0.545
